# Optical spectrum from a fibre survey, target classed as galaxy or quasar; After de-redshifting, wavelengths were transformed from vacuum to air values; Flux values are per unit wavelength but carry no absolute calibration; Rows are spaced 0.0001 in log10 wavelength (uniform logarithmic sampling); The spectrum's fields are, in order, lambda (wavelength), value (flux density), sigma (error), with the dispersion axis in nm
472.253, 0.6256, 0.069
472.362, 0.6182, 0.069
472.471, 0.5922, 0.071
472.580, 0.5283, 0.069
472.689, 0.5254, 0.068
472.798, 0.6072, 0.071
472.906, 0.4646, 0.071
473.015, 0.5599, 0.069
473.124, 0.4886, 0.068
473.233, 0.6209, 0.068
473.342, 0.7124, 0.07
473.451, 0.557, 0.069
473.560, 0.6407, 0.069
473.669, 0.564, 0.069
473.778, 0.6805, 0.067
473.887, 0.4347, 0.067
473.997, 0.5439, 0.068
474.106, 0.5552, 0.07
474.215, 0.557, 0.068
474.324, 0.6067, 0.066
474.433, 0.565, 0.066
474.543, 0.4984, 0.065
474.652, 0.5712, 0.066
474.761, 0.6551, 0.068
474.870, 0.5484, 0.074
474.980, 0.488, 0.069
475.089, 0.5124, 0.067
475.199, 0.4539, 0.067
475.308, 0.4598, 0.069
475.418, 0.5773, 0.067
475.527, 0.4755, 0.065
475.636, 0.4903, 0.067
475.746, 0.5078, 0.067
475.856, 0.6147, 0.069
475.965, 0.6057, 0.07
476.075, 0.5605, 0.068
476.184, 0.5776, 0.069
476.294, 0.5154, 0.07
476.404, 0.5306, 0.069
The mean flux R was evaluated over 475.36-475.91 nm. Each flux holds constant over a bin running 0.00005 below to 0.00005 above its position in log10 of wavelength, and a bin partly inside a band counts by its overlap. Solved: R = 0.532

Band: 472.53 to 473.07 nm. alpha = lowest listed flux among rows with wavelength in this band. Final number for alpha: 0.4646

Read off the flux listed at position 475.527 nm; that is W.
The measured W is 0.4755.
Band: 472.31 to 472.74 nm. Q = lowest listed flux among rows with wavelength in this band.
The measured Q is 0.5254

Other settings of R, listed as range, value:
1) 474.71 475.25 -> 0.531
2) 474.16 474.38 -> 0.583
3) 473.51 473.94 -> 0.58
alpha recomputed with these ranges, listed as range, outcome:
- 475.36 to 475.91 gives 0.4755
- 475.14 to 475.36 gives 0.4539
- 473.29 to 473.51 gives 0.557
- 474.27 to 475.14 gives 0.488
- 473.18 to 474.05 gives 0.4347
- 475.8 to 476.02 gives 0.6057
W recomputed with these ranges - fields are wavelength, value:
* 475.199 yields 0.4539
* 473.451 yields 0.557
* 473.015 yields 0.5599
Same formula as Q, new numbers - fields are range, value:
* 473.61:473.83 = 0.564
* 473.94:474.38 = 0.5439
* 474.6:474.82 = 0.5712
